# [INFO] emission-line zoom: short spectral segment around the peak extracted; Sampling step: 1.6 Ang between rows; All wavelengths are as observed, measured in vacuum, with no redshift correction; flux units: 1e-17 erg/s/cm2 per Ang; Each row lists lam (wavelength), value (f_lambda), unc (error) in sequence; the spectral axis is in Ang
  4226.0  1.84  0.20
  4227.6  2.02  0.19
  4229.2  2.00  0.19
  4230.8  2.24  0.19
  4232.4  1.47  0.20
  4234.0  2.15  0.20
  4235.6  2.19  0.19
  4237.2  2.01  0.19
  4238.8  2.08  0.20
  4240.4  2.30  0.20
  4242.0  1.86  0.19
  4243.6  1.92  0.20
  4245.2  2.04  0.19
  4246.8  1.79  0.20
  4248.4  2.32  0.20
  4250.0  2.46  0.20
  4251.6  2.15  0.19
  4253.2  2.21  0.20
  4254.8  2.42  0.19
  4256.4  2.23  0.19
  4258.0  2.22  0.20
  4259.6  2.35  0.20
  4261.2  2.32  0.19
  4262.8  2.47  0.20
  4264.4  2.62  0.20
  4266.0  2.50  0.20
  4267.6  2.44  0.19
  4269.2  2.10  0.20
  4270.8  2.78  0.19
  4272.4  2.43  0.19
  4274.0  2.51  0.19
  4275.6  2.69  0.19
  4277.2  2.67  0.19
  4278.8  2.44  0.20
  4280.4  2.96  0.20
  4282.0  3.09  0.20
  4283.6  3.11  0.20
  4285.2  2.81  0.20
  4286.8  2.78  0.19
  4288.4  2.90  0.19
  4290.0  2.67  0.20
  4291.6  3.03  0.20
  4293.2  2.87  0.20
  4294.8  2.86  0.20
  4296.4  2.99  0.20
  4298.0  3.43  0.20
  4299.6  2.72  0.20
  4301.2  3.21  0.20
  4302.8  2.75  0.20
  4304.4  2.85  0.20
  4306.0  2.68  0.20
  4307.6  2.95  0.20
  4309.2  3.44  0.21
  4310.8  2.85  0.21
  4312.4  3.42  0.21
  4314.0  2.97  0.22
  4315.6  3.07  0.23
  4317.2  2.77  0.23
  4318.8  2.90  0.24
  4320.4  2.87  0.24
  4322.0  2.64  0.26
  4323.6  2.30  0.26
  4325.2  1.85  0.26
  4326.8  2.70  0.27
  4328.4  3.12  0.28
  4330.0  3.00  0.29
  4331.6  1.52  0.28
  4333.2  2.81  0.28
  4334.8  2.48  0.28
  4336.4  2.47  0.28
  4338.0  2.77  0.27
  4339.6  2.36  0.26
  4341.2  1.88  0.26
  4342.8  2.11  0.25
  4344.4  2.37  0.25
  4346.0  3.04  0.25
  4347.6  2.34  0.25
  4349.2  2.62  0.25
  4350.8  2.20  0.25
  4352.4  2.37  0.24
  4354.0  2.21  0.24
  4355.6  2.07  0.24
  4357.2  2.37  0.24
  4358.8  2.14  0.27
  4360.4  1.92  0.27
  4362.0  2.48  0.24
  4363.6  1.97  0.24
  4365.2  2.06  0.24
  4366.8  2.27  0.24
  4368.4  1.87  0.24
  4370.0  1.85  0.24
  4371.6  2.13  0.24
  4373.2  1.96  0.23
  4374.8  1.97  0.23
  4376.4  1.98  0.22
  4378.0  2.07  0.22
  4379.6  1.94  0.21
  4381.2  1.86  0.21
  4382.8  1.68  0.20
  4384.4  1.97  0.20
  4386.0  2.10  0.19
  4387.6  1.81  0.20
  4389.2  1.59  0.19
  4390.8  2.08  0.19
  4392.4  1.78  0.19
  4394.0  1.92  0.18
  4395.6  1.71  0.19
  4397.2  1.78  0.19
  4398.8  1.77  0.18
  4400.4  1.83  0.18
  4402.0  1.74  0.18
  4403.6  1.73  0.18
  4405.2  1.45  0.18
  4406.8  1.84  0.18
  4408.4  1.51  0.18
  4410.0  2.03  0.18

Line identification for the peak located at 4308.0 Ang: C IV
